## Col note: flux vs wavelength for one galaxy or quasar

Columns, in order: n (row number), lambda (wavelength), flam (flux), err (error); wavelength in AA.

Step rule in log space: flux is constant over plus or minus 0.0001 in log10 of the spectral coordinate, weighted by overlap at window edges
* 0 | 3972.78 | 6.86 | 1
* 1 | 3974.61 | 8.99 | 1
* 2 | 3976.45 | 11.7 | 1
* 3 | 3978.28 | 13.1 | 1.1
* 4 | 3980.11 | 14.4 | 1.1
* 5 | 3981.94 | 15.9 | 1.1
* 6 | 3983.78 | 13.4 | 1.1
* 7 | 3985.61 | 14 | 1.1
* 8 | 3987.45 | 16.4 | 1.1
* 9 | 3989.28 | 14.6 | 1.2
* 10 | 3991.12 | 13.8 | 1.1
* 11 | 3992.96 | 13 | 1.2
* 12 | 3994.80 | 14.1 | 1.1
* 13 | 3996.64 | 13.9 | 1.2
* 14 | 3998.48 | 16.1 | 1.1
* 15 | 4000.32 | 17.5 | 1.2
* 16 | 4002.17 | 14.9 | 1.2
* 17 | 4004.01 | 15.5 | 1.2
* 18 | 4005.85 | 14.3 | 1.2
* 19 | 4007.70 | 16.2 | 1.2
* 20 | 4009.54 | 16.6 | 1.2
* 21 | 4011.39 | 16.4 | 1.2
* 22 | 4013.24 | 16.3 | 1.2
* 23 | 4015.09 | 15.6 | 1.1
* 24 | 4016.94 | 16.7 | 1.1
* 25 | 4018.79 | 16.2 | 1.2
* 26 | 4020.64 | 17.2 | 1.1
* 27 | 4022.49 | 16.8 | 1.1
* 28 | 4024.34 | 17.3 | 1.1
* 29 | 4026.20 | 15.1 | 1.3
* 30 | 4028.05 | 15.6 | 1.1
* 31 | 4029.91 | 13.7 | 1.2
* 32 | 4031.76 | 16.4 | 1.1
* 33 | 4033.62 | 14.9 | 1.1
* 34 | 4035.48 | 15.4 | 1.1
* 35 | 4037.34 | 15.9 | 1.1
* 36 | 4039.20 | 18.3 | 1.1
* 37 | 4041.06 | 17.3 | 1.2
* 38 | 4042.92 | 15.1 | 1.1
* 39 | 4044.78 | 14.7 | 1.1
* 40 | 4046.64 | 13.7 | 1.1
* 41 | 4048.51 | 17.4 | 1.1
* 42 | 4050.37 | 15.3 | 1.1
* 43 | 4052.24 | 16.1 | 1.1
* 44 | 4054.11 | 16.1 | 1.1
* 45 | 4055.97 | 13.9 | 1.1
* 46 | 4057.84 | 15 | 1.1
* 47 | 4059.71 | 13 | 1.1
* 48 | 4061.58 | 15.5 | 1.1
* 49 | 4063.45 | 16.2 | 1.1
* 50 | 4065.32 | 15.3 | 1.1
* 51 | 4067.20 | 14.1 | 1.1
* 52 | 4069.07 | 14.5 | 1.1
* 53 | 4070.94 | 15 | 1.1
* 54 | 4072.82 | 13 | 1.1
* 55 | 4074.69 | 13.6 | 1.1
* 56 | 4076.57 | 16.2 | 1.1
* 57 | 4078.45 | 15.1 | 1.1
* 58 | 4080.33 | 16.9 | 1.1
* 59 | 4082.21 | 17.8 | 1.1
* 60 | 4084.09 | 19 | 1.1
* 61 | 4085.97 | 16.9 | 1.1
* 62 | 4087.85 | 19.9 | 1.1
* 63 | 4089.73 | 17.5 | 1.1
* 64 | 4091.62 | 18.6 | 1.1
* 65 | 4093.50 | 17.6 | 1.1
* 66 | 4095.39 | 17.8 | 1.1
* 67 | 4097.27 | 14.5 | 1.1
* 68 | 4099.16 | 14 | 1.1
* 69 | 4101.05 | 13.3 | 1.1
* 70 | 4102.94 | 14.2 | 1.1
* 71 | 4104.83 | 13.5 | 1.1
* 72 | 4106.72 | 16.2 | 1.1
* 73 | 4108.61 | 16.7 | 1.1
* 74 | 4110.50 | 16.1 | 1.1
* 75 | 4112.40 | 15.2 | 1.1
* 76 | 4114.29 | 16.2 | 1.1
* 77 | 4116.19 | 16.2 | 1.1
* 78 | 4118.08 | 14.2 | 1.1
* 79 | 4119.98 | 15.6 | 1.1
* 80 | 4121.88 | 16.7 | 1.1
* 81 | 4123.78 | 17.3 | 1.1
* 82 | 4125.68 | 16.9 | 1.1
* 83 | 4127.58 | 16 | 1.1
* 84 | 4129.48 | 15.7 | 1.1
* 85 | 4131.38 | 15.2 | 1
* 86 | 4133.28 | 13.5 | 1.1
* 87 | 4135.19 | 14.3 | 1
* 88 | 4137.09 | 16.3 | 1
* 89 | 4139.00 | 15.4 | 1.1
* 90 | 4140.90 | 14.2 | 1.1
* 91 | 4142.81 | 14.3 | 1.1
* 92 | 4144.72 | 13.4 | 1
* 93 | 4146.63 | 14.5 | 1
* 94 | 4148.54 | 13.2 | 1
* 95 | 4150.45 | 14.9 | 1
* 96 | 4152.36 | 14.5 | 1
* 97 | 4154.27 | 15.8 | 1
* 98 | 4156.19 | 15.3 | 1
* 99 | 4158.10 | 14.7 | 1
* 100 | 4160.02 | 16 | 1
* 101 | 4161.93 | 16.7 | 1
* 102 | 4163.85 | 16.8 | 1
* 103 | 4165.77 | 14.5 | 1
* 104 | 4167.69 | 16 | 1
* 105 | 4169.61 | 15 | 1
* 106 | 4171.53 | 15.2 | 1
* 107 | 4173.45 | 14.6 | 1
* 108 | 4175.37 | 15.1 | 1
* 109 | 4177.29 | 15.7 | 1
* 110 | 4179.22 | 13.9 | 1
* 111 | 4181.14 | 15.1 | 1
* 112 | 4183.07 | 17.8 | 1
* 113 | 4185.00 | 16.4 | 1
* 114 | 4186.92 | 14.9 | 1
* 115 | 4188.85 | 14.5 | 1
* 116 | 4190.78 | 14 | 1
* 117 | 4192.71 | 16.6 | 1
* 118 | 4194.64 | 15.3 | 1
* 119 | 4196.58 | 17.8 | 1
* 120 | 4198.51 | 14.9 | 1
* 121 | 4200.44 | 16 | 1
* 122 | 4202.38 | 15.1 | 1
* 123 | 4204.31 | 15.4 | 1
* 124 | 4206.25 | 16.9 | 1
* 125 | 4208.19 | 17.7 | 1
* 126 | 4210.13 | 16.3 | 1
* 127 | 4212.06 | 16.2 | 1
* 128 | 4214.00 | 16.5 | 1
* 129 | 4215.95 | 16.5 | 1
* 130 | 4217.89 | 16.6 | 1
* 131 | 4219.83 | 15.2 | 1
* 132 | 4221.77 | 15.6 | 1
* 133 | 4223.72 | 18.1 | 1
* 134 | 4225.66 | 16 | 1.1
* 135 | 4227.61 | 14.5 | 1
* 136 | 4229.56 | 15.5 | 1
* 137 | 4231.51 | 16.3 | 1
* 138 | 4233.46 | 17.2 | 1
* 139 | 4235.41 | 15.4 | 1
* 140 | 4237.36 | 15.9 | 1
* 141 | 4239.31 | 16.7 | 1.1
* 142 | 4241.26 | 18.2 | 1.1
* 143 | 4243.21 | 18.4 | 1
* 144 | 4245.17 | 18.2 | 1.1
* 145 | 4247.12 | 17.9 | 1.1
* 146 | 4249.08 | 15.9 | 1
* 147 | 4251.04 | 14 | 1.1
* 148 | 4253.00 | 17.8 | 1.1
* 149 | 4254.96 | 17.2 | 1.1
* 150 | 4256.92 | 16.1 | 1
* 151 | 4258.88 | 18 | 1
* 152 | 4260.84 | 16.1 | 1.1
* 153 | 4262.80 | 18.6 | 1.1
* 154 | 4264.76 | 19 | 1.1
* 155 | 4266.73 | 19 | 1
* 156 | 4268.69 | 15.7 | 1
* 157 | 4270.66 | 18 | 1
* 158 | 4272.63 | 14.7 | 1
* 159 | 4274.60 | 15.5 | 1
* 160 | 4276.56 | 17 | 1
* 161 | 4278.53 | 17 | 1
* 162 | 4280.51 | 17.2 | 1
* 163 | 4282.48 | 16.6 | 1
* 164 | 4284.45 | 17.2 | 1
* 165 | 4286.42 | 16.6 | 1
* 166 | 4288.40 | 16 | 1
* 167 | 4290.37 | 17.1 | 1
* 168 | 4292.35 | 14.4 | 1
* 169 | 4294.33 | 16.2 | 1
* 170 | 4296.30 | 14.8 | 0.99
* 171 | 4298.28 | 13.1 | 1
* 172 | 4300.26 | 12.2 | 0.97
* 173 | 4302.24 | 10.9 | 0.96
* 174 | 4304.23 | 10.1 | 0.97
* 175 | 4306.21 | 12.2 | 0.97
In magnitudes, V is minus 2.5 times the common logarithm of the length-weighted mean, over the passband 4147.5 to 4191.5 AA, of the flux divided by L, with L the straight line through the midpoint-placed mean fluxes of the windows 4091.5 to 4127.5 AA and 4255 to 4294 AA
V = 0.063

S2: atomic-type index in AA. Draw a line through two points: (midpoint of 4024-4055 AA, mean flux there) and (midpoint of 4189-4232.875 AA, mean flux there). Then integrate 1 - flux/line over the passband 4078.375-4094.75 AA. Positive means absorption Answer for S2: -2.1 AA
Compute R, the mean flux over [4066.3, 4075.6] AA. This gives 14.1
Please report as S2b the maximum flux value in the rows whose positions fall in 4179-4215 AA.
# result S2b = 17.8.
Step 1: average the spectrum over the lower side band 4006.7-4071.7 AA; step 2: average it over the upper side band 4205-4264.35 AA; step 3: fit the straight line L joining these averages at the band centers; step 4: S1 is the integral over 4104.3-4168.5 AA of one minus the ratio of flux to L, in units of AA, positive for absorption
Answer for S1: 3.2 AA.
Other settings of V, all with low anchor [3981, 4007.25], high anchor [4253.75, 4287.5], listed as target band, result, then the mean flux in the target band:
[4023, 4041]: -0.056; 15.9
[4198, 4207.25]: 0.053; 15.7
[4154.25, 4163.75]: 0.025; 15.8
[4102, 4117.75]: 0.019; 15.5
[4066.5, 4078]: 0.074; 14.4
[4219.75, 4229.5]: 0.051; 15.9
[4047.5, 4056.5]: -0.037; 15.8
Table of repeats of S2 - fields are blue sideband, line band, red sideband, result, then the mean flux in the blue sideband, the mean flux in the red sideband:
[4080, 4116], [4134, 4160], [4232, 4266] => 3.0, 16.4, 17.1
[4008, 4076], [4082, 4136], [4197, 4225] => -0.9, 15.5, 16.2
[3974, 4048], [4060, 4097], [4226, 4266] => -1.3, 15.2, 16.8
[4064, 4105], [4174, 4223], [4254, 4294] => 1.8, 15.9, 16.8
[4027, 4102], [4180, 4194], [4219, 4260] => 0.6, 15.8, 16.6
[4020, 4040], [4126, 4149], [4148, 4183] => 1.0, 16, 15.3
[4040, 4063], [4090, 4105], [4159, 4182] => -0.3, 15.3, 15.4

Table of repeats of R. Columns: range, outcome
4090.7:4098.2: 17.1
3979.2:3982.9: 15.1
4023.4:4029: 16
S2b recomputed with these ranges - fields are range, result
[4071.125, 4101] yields 19.9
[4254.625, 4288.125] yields 19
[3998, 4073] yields 18.3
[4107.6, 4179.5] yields 17.3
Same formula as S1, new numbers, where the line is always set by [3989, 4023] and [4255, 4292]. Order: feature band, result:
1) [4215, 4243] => 0.64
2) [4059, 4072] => 0.86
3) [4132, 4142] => 0.91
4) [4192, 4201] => 0.23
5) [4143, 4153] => 1.34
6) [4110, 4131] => 0.21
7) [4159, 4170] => 0.34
